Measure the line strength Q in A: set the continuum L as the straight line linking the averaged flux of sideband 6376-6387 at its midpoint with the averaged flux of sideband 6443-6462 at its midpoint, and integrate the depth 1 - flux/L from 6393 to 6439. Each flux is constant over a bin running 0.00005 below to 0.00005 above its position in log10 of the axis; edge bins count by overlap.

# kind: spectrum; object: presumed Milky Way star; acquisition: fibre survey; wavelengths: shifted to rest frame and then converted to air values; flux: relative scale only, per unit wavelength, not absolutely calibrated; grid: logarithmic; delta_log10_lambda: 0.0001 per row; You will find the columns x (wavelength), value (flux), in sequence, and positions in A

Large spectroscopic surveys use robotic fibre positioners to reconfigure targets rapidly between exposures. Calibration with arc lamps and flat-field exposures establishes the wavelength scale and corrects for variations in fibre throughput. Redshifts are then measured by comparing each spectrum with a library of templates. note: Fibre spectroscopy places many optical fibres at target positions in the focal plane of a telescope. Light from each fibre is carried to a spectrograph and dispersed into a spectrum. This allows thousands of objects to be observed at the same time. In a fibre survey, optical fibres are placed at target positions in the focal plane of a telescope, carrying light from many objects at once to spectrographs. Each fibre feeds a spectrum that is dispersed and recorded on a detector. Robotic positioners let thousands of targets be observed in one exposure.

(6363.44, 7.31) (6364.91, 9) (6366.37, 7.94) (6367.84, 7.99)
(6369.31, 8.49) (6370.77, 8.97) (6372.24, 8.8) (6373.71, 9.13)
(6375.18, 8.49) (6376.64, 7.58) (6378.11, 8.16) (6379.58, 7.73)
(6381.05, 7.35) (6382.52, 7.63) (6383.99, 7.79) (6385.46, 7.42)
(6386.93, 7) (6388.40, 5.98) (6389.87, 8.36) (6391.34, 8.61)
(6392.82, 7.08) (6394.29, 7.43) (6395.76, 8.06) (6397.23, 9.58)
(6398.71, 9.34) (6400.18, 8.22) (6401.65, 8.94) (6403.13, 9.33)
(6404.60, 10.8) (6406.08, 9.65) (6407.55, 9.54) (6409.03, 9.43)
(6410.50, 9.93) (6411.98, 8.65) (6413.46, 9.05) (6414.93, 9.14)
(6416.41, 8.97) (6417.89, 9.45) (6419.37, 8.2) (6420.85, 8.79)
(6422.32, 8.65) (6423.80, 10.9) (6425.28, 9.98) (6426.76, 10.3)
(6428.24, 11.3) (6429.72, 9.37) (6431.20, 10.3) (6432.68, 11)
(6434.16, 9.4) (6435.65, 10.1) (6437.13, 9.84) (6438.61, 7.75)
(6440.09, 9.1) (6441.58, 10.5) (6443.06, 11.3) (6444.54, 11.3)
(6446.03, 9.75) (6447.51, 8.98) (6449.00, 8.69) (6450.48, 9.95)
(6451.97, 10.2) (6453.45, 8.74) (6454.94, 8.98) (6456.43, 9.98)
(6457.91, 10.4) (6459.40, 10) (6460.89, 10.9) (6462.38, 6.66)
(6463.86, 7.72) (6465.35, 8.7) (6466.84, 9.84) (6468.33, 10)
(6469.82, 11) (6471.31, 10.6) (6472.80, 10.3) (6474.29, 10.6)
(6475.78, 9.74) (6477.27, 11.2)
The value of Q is -3.7 A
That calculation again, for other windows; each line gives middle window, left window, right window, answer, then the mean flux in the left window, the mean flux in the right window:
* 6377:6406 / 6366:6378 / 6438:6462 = 1.9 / 8.42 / 9.74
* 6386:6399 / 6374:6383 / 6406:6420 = 0.8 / 7.89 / 9.19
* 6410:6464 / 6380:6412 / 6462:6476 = -3.0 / 8.45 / 9.59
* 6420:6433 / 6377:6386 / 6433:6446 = -0.8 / 7.68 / 9.93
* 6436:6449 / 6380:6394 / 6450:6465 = -1.2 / 7.47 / 9.32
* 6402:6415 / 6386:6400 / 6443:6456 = -1.7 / 7.94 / 9.69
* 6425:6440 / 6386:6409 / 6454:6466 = -1.7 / 8.55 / 9.16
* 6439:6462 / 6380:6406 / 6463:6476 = -1.0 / 8.2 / 9.81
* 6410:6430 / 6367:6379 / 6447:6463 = -1.0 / 8.44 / 9.43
